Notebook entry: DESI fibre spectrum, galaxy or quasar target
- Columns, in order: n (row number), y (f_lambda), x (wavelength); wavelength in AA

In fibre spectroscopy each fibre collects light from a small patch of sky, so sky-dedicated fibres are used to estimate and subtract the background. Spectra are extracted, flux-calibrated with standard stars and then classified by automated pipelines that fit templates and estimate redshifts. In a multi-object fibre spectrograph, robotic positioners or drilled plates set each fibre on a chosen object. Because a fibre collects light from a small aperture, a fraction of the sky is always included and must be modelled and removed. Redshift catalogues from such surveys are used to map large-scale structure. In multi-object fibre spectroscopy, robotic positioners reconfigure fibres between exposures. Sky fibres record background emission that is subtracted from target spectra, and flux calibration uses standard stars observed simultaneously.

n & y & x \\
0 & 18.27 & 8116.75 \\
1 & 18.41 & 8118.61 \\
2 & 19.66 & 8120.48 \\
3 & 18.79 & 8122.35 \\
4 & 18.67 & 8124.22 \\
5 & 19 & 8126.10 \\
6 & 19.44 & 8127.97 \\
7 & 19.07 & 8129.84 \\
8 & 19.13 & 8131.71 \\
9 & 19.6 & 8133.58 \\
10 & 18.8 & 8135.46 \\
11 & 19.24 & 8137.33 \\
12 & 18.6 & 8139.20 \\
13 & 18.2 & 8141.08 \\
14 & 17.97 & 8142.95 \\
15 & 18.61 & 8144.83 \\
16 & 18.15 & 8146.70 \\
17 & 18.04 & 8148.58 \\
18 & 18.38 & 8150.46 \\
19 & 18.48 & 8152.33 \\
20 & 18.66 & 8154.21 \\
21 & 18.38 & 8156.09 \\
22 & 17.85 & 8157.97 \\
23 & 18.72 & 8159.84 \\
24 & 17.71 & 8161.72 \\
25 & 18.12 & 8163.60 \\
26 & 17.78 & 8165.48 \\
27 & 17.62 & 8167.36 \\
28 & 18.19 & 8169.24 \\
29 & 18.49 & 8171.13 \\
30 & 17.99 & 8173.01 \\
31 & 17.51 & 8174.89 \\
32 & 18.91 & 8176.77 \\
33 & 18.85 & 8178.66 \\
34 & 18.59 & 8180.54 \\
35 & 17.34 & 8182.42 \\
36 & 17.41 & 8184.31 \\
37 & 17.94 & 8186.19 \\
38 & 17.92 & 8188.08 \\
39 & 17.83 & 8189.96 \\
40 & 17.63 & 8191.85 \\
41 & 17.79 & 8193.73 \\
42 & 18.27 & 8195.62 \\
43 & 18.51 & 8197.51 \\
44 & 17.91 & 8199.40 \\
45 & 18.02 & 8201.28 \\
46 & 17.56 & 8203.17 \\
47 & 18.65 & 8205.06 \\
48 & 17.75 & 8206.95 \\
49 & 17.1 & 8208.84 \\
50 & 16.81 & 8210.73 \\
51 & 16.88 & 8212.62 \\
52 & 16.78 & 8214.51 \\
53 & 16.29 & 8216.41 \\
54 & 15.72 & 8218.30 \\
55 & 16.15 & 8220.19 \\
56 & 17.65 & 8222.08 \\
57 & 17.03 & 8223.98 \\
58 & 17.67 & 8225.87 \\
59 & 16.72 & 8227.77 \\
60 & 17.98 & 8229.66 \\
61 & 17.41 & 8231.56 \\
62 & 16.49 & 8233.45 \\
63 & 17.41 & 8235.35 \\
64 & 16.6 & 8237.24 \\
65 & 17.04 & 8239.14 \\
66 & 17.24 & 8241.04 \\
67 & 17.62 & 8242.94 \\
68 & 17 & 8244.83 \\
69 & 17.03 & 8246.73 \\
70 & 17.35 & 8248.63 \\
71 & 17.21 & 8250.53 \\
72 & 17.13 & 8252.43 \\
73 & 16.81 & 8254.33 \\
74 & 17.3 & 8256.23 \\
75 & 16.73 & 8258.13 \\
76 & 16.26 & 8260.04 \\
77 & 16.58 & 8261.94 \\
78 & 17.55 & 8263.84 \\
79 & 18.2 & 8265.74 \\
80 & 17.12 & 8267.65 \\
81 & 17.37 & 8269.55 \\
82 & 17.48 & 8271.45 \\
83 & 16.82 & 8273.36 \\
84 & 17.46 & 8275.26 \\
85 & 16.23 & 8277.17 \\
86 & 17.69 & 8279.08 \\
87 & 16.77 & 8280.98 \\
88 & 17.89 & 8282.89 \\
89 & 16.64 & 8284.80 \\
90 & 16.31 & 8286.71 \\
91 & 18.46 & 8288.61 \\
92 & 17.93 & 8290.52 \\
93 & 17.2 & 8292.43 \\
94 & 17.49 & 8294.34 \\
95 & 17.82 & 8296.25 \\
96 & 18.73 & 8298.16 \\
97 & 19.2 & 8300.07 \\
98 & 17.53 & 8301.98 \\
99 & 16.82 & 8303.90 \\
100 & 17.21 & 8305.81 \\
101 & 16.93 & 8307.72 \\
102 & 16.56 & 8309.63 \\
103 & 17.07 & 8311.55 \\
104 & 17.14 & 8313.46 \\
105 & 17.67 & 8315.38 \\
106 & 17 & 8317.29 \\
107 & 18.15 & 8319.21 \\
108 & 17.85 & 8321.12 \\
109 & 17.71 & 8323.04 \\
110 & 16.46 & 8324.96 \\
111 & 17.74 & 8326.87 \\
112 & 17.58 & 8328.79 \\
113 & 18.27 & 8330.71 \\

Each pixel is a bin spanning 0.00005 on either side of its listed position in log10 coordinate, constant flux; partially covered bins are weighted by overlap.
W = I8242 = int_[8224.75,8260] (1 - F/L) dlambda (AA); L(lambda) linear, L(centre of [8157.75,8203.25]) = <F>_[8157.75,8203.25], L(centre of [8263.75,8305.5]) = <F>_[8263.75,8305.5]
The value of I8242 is 1.1 AA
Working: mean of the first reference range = 18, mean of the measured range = 17.1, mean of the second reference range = 17.5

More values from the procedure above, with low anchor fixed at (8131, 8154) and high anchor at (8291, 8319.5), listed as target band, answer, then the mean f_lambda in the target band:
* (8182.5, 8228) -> 1.9 AA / 17.4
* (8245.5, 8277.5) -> 1.2 AA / 17.1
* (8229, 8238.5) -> 0.4 AA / 17.1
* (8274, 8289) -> 0.4 AA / 17.1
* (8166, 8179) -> 0.1 AA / 18.2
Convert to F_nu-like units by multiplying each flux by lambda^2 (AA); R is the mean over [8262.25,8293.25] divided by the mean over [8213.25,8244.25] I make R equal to 1.03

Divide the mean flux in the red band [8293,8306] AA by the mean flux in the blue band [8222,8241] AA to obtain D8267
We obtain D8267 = 1.0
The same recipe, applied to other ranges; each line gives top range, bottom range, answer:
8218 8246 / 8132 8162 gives 0.92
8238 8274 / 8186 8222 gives 0.98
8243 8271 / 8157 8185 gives 0.95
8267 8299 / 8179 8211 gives 0.97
